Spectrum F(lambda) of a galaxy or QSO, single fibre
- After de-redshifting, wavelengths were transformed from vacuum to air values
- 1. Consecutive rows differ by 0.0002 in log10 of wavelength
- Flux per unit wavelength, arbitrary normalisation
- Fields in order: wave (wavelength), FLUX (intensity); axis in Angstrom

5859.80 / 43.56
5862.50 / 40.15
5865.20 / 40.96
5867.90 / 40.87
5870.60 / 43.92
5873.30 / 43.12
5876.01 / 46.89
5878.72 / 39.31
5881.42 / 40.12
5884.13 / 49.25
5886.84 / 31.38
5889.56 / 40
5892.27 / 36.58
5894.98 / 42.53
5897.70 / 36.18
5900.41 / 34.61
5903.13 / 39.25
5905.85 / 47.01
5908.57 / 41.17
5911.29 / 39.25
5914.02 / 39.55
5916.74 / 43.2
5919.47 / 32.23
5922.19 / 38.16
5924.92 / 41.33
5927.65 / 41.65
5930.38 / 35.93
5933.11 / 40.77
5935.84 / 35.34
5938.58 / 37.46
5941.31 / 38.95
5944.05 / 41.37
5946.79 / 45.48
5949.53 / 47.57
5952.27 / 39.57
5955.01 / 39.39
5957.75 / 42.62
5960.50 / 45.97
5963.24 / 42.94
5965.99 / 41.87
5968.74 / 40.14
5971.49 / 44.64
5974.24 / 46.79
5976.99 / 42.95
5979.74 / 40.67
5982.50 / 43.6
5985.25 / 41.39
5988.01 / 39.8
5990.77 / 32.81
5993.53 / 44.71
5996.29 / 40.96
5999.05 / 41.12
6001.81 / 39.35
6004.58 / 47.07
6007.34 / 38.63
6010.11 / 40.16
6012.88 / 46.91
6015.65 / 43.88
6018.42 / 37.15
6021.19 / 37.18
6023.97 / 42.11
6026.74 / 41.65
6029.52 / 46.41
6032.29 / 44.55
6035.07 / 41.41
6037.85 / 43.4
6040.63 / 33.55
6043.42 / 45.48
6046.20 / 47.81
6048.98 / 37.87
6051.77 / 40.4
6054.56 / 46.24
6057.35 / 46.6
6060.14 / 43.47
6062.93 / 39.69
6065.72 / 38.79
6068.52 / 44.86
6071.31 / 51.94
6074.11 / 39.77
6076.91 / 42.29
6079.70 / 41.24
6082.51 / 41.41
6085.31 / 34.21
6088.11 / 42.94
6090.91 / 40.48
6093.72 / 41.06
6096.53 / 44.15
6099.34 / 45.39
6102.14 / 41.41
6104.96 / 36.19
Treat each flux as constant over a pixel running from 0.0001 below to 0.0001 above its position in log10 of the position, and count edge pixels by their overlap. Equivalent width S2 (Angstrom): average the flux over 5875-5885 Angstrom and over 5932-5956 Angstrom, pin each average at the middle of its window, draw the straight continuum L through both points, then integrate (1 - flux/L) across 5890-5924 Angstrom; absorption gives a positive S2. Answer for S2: 2.5 Angstrom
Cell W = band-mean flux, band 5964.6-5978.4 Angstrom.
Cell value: 43.3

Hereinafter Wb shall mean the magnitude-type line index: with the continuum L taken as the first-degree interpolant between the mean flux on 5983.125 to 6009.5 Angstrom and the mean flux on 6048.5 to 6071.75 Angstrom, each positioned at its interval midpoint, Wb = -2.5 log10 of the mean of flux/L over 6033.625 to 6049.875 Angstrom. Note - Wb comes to 0.02 mag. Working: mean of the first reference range 40.7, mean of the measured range 41.7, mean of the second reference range 43.2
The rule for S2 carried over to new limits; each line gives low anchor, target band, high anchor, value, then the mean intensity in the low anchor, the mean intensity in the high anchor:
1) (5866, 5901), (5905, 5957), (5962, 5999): 1.1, 40.5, 41.8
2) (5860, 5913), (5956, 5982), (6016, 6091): -1.1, 40.7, 42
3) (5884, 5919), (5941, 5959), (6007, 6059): -0.8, 39.5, 42.3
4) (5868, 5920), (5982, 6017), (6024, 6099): 0.1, 40.4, 42.4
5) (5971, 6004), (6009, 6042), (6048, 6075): 0.6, 41.6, 43.1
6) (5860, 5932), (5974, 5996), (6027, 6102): 0.1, 40.2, 42.5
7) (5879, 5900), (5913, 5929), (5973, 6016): 0.3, 39.2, 41.9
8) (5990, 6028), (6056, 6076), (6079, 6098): -1.3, 41.1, 40.8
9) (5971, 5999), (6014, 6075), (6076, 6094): -2.3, 41.7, 40.4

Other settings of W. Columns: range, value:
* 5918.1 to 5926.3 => 37.2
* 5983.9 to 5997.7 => 39.9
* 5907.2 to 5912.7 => 40.2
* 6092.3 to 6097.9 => 42.5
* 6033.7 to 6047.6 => 42.3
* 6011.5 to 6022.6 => 41.3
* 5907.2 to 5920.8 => 39.1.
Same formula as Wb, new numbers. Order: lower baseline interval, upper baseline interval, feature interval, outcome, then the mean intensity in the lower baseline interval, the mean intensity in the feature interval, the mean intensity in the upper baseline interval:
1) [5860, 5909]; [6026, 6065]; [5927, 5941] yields 0.09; 40.8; 38.1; 42.7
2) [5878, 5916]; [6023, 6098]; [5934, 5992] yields -0.02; 39.8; 41.5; 42.4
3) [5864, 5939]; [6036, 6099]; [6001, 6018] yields -0.03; 40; 42.5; 42.2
